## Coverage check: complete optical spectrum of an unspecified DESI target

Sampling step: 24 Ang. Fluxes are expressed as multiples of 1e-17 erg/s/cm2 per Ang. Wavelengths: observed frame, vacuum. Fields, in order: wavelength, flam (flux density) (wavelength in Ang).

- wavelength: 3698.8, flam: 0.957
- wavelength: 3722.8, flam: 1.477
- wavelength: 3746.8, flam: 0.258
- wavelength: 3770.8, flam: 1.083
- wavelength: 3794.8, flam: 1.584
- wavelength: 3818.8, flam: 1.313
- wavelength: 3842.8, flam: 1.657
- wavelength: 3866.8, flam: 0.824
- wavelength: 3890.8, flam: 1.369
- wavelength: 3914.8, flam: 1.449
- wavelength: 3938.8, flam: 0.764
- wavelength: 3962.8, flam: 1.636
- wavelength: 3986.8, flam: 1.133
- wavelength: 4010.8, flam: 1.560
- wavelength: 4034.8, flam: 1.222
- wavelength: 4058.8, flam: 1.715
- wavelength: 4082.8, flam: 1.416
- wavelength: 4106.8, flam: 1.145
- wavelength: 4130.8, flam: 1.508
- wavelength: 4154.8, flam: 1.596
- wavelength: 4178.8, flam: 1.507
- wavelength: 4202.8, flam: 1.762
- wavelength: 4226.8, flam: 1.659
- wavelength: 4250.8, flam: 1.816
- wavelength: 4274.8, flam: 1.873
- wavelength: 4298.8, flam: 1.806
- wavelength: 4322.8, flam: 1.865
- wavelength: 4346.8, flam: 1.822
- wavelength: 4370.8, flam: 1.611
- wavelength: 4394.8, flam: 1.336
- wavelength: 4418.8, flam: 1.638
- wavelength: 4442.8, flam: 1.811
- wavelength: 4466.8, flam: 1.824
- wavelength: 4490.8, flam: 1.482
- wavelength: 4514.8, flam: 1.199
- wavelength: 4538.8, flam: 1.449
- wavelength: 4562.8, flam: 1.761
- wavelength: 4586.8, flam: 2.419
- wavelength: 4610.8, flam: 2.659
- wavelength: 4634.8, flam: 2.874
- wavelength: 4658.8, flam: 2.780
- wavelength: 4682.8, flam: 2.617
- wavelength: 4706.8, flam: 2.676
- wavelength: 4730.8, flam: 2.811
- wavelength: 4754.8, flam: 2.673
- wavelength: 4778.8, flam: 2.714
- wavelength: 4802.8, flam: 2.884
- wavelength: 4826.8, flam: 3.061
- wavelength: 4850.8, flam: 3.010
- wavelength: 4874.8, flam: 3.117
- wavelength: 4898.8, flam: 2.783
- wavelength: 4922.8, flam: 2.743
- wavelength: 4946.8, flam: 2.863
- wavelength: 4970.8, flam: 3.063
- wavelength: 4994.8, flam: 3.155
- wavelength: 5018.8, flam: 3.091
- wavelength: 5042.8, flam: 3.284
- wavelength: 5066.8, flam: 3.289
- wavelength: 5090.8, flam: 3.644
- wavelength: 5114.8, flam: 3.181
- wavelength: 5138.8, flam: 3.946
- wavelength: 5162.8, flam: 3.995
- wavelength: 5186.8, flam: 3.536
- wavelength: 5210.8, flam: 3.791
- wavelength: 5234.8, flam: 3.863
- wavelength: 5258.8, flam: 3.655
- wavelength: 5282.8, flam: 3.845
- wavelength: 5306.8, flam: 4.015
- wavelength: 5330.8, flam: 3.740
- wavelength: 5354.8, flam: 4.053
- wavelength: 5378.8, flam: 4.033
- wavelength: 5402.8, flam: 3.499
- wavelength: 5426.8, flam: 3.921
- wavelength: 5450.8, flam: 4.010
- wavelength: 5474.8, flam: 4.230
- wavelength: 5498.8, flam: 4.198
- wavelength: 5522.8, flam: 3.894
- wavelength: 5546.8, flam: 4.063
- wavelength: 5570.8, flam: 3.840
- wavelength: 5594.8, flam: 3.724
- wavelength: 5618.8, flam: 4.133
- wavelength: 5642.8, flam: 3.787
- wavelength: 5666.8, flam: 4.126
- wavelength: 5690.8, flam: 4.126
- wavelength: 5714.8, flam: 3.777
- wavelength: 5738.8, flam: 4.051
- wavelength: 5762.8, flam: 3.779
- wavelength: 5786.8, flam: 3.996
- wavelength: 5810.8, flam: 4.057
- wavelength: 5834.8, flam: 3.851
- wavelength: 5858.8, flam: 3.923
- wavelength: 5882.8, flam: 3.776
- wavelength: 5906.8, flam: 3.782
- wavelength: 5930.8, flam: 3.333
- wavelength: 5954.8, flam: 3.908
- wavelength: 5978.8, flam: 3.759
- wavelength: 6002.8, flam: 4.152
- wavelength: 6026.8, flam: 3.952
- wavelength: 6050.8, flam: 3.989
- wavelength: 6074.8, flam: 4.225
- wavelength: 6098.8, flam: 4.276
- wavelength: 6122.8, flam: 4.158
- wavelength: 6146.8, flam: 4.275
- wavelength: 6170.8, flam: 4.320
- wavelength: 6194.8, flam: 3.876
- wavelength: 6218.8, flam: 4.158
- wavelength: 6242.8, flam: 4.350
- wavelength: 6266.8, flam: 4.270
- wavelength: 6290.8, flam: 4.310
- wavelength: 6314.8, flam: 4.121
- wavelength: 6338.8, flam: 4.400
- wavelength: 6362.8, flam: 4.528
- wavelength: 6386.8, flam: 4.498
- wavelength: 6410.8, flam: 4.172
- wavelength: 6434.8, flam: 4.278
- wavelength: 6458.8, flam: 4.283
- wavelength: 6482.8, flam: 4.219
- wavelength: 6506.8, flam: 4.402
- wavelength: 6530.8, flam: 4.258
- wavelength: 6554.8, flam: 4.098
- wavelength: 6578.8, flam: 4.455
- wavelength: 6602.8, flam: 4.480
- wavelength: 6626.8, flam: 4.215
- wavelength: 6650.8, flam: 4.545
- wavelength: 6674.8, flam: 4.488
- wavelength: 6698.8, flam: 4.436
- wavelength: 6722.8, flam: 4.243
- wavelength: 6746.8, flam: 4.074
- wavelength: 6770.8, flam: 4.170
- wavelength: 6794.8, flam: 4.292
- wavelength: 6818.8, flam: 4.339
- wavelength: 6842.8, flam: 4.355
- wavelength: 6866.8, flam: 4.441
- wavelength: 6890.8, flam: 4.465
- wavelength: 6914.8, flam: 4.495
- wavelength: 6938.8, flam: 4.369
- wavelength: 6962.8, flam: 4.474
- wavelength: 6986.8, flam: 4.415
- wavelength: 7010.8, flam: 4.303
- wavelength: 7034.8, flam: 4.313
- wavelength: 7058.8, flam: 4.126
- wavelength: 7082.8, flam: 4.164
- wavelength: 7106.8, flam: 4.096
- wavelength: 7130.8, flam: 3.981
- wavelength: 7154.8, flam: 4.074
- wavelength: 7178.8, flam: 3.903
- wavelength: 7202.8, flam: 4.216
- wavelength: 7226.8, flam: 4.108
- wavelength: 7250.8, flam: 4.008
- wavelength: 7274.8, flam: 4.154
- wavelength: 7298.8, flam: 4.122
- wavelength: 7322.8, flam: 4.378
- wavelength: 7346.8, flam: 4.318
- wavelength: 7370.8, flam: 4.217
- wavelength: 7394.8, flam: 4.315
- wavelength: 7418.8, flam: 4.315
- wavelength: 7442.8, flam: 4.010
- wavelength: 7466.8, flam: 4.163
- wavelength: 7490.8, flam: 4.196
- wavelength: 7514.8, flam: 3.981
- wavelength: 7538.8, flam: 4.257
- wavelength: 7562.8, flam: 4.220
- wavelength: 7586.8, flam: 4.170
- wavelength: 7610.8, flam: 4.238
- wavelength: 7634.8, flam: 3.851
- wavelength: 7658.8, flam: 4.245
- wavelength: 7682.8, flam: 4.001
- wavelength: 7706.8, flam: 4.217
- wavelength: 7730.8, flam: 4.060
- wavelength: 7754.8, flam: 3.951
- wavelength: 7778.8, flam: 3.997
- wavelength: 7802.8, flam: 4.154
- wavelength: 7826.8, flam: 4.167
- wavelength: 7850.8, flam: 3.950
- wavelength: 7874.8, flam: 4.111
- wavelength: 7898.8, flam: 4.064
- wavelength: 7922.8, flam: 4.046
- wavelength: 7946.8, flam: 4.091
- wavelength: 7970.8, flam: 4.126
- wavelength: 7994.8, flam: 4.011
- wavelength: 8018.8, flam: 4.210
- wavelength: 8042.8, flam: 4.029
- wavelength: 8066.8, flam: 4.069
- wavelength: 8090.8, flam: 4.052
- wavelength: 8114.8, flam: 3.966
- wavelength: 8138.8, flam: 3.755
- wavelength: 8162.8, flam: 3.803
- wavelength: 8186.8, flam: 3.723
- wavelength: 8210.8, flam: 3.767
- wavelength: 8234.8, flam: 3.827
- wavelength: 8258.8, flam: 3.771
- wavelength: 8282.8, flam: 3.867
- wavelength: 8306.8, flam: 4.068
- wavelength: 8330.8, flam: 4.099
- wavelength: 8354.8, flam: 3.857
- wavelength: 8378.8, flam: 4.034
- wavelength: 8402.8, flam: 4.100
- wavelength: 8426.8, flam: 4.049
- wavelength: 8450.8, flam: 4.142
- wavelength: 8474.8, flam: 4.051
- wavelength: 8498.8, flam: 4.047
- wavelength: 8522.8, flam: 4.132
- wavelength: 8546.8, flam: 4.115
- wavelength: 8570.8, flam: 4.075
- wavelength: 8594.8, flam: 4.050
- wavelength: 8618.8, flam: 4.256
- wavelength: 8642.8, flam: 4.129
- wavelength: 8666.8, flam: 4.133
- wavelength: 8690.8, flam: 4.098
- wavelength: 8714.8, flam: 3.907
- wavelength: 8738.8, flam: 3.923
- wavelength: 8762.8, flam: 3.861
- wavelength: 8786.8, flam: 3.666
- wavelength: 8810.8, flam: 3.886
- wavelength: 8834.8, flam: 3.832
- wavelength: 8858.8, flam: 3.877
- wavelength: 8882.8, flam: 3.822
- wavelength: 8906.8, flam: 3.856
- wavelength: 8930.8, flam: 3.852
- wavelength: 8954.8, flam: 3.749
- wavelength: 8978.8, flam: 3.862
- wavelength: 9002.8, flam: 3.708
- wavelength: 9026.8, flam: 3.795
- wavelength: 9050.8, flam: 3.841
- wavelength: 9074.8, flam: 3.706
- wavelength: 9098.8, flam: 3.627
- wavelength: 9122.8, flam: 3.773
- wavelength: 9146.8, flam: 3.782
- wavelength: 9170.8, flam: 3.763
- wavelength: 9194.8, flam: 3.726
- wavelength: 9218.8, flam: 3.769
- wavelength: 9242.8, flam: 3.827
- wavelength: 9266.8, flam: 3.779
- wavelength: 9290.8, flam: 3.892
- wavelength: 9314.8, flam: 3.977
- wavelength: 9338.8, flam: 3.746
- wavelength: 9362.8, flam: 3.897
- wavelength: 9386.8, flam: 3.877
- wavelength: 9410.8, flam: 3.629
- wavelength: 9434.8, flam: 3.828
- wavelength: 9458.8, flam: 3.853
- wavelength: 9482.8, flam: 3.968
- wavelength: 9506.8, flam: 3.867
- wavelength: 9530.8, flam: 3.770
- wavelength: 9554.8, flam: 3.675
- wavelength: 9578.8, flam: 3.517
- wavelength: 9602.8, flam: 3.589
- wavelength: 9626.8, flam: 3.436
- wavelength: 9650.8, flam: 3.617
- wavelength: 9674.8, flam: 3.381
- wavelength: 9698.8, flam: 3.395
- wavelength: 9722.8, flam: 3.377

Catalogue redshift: 0.146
